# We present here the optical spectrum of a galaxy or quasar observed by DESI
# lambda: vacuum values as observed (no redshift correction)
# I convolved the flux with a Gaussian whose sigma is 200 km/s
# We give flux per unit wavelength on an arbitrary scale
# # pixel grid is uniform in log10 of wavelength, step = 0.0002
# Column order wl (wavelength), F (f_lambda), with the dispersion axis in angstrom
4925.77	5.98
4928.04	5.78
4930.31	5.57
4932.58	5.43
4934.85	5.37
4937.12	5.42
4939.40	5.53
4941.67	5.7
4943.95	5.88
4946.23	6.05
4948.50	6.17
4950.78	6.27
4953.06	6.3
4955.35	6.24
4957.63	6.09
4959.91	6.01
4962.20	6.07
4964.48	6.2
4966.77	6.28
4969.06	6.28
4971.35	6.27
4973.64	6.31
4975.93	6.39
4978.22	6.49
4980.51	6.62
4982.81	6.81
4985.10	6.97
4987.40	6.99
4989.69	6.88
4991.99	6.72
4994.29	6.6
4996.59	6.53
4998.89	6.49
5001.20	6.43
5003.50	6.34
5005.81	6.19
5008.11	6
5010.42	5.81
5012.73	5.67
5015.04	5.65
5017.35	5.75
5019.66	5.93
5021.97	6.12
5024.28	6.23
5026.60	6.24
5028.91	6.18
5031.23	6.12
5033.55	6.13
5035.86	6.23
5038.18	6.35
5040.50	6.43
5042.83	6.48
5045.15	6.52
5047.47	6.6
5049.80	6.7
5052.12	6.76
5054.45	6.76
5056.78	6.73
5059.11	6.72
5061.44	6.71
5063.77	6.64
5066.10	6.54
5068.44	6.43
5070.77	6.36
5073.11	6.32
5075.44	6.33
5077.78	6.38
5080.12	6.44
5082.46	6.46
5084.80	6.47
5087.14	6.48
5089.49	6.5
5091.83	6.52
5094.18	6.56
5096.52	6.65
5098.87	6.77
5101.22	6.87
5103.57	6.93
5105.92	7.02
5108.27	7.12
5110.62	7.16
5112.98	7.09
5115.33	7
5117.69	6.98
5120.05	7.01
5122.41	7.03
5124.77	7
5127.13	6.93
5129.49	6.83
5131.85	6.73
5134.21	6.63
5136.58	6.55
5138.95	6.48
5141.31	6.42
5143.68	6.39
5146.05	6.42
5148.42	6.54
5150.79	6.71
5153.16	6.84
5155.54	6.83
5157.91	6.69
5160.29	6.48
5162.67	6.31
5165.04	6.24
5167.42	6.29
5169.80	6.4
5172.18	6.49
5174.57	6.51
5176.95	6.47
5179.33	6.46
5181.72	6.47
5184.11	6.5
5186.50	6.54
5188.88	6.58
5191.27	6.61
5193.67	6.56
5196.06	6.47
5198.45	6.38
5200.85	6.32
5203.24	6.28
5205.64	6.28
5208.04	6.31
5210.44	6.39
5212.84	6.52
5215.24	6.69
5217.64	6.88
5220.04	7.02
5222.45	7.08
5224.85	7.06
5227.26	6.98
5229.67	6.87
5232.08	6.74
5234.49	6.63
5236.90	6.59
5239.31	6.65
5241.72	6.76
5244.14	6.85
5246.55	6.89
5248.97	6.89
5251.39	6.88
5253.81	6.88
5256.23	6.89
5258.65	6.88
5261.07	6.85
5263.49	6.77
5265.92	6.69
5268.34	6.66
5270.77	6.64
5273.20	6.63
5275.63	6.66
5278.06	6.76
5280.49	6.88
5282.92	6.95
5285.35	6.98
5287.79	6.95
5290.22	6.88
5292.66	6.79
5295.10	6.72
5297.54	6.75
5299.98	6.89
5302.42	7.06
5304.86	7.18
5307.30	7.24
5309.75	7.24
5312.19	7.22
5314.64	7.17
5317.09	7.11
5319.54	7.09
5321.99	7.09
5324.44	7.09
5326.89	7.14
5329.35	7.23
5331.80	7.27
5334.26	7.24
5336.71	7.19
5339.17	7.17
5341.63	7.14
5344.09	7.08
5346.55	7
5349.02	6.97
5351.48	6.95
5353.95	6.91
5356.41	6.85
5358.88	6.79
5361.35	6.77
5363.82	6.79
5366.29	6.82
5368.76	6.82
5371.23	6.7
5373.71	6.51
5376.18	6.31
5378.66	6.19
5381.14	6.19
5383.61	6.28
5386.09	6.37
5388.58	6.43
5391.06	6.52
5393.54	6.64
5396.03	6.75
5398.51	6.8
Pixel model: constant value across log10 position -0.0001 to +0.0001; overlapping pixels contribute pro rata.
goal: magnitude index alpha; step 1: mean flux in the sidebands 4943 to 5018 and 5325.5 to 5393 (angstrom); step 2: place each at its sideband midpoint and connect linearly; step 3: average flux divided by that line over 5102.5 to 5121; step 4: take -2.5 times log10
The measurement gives -0.09 mag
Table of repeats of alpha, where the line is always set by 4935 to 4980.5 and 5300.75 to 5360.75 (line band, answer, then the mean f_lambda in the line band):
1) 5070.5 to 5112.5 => -0.03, 6.64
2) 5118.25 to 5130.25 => -0.07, 6.96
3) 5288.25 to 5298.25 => 0.03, 6.8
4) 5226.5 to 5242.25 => 0.02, 6.74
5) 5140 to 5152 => 0.02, 6.5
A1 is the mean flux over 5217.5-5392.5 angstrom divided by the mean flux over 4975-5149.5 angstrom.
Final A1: 1.0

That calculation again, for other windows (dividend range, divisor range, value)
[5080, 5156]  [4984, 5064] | 1.06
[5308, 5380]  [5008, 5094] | 1.10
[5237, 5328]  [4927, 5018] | 1.12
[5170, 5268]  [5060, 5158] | 1.00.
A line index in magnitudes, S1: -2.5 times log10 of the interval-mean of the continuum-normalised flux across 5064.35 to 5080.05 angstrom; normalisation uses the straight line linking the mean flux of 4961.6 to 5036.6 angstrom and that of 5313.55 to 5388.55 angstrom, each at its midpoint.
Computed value 0.00 mag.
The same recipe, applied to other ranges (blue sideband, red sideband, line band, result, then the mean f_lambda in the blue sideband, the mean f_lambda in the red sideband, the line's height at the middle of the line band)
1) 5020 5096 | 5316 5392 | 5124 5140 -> -0.03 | 6.45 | 6.84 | 6.55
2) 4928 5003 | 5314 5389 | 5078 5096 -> -0.01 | 6.23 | 6.86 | 6.43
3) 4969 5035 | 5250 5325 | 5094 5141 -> -0.05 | 6.32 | 6.92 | 6.56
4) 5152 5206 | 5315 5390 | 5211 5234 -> -0.04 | 6.48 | 6.85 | 6.57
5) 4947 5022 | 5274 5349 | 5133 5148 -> 0.03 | 6.3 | 7.04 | 6.65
